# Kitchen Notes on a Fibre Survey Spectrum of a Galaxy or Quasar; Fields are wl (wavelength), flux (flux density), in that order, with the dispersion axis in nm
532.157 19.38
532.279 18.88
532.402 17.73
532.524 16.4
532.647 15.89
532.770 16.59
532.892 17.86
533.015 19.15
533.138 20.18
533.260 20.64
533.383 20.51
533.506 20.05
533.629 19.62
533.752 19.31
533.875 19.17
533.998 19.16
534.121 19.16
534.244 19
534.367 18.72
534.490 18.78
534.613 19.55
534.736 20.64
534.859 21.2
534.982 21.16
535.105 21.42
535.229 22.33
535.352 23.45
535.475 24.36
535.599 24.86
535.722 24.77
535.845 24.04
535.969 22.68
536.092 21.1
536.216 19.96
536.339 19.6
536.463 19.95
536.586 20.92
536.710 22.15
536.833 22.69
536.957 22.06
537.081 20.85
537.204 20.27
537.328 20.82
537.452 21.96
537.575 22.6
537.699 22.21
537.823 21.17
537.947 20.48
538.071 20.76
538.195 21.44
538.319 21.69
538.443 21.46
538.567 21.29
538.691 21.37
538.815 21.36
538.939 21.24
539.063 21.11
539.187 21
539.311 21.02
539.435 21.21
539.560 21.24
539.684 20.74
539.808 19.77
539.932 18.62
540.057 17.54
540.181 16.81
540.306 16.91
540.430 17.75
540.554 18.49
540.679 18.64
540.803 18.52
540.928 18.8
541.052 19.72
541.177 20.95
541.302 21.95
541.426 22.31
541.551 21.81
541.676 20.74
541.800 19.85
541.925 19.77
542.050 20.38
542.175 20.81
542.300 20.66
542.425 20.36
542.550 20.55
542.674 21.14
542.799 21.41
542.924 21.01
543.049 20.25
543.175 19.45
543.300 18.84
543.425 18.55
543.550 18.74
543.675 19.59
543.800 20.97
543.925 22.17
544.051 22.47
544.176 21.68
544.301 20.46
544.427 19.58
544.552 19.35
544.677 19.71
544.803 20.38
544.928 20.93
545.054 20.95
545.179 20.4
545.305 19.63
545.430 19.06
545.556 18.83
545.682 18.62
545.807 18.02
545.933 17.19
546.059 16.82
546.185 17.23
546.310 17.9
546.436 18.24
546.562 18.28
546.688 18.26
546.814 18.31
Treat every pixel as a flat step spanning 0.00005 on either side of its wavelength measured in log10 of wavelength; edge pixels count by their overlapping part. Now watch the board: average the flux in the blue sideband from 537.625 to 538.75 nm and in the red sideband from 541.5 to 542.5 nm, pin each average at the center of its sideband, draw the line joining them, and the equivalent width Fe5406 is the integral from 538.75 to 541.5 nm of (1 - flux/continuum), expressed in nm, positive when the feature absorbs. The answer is 0.14 nm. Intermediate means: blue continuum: 21.3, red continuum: 20.5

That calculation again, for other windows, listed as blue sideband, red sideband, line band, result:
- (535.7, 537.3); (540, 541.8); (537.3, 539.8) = -0.09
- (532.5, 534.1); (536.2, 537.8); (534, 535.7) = -0.11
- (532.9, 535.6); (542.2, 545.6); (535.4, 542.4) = -0.17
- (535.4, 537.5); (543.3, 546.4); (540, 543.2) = 0.09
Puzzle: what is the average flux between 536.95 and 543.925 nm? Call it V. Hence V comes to 20.4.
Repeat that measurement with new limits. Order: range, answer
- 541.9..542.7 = 20.5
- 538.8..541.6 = 19.9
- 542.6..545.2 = 20.4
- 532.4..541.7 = 20.5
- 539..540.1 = 20.3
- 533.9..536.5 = 21.2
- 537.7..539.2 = 21.2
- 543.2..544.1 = 20.1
